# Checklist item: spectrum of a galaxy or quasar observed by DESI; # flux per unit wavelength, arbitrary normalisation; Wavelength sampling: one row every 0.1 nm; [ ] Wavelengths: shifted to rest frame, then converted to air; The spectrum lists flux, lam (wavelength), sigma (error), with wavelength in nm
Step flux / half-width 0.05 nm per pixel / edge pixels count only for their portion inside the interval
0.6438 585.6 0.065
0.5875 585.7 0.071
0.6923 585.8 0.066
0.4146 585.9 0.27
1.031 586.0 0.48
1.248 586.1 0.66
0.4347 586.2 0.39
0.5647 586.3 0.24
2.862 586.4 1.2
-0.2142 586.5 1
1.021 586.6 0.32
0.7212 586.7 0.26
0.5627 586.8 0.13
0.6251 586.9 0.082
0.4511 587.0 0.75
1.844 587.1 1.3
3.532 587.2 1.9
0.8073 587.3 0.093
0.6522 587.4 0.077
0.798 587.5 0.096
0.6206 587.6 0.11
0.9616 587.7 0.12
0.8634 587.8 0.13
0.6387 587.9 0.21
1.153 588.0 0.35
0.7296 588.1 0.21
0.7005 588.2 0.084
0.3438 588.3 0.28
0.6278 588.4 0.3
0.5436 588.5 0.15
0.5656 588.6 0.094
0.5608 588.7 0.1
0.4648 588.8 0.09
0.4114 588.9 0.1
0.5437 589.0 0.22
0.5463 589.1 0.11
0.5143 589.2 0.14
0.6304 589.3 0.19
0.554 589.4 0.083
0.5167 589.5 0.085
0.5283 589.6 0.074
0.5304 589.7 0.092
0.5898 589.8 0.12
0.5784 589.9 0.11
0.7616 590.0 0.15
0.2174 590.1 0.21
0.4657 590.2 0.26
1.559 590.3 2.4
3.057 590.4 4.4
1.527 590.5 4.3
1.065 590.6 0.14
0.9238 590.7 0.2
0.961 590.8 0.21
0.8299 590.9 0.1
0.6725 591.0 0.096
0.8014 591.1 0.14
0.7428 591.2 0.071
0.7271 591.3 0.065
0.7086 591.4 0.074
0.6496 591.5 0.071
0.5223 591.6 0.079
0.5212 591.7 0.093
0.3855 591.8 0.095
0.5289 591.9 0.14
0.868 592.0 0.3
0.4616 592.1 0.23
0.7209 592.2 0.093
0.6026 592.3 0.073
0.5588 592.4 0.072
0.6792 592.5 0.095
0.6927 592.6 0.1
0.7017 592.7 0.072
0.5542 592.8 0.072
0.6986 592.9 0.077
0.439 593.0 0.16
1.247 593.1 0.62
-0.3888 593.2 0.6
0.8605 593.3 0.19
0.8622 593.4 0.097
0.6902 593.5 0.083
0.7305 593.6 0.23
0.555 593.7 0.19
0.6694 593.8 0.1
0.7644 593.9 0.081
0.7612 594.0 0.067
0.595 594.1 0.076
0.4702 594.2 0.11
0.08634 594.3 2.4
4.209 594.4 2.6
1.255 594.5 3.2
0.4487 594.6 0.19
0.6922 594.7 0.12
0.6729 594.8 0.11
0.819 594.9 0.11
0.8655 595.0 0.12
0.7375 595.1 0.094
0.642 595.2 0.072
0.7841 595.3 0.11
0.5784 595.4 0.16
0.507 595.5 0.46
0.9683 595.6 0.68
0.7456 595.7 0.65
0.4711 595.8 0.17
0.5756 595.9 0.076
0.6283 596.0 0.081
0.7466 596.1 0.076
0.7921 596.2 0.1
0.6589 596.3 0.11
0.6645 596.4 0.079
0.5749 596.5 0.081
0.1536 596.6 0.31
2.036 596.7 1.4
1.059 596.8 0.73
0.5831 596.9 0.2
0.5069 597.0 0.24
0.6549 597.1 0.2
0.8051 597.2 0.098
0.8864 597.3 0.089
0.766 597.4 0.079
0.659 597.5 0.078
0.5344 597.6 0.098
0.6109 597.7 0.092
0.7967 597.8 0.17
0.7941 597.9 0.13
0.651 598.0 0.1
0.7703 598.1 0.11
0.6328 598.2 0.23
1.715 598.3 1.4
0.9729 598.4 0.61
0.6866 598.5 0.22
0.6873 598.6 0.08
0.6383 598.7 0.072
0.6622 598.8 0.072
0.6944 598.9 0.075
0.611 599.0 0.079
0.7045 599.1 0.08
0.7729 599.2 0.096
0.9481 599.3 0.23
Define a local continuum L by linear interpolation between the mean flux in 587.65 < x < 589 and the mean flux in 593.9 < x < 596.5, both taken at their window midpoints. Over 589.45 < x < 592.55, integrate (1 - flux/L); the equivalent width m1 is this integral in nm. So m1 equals -0.31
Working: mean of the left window 0.655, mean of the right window 0.809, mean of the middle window 0.783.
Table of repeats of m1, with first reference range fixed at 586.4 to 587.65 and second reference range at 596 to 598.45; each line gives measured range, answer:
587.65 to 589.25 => 0.580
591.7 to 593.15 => 0.406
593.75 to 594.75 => -0.160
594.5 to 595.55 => 0.173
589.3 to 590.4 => 0.251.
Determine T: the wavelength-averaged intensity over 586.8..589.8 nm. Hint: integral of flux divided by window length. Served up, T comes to 0.761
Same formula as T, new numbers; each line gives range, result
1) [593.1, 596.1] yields 0.775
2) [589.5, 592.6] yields 0.785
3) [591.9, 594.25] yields 0.641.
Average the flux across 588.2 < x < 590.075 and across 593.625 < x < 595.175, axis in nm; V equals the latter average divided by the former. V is 1.7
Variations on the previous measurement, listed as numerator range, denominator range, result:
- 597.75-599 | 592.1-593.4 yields 1.30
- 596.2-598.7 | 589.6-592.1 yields 0.95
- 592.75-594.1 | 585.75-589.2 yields 0.78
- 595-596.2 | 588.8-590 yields 1.25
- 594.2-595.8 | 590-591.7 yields 0.96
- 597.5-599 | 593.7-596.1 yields 0.94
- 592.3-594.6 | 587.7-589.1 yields 1.25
